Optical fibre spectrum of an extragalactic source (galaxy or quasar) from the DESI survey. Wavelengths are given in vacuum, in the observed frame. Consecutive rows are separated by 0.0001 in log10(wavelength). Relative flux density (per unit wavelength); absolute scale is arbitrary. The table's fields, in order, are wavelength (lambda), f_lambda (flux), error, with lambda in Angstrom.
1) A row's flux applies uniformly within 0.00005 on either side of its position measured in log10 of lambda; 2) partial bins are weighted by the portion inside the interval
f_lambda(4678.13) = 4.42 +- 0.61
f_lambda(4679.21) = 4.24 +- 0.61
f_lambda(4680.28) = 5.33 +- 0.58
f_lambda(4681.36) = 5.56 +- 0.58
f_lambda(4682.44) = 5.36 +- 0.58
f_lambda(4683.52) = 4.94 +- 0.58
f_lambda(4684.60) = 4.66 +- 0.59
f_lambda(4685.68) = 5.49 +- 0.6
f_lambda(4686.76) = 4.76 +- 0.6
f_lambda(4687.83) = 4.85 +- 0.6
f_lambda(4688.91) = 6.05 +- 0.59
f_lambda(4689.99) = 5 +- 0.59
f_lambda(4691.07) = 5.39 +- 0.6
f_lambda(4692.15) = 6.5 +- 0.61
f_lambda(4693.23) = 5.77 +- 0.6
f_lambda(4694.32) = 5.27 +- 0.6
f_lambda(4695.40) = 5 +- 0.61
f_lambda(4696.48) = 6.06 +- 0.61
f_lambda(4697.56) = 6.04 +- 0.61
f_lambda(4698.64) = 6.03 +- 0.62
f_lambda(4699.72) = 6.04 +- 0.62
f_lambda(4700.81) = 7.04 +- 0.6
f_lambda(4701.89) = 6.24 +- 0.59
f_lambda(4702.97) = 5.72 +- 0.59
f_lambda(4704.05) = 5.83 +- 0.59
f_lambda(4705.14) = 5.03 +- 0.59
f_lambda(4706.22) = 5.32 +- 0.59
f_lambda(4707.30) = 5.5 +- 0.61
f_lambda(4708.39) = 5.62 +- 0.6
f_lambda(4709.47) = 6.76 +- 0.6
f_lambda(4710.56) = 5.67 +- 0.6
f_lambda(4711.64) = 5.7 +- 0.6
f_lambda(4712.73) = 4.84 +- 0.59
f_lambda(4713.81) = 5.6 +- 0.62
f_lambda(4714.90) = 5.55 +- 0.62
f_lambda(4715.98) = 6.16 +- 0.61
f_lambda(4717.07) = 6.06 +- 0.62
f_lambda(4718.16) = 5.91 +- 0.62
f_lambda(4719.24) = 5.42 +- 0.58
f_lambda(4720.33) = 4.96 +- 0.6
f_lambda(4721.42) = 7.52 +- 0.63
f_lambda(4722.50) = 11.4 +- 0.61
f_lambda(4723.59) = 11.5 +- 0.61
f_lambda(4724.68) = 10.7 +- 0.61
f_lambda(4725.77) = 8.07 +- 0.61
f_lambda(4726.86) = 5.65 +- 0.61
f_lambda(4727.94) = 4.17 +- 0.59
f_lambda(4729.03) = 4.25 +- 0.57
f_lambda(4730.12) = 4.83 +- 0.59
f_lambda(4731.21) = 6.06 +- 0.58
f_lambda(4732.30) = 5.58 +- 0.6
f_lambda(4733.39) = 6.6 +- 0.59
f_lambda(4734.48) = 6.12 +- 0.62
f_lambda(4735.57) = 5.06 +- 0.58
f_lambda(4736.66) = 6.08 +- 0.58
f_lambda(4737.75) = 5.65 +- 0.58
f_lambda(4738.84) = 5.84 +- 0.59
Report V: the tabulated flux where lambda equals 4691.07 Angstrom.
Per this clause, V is 5.39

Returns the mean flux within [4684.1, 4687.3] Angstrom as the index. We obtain 4.98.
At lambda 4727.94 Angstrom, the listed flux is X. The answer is 4.17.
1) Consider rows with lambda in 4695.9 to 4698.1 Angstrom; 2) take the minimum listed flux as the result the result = 6.04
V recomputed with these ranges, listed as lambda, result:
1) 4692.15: 6.5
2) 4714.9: 5.55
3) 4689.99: 5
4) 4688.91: 6.05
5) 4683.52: 4.94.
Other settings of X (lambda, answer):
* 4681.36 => 5.56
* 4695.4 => 5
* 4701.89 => 6.24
